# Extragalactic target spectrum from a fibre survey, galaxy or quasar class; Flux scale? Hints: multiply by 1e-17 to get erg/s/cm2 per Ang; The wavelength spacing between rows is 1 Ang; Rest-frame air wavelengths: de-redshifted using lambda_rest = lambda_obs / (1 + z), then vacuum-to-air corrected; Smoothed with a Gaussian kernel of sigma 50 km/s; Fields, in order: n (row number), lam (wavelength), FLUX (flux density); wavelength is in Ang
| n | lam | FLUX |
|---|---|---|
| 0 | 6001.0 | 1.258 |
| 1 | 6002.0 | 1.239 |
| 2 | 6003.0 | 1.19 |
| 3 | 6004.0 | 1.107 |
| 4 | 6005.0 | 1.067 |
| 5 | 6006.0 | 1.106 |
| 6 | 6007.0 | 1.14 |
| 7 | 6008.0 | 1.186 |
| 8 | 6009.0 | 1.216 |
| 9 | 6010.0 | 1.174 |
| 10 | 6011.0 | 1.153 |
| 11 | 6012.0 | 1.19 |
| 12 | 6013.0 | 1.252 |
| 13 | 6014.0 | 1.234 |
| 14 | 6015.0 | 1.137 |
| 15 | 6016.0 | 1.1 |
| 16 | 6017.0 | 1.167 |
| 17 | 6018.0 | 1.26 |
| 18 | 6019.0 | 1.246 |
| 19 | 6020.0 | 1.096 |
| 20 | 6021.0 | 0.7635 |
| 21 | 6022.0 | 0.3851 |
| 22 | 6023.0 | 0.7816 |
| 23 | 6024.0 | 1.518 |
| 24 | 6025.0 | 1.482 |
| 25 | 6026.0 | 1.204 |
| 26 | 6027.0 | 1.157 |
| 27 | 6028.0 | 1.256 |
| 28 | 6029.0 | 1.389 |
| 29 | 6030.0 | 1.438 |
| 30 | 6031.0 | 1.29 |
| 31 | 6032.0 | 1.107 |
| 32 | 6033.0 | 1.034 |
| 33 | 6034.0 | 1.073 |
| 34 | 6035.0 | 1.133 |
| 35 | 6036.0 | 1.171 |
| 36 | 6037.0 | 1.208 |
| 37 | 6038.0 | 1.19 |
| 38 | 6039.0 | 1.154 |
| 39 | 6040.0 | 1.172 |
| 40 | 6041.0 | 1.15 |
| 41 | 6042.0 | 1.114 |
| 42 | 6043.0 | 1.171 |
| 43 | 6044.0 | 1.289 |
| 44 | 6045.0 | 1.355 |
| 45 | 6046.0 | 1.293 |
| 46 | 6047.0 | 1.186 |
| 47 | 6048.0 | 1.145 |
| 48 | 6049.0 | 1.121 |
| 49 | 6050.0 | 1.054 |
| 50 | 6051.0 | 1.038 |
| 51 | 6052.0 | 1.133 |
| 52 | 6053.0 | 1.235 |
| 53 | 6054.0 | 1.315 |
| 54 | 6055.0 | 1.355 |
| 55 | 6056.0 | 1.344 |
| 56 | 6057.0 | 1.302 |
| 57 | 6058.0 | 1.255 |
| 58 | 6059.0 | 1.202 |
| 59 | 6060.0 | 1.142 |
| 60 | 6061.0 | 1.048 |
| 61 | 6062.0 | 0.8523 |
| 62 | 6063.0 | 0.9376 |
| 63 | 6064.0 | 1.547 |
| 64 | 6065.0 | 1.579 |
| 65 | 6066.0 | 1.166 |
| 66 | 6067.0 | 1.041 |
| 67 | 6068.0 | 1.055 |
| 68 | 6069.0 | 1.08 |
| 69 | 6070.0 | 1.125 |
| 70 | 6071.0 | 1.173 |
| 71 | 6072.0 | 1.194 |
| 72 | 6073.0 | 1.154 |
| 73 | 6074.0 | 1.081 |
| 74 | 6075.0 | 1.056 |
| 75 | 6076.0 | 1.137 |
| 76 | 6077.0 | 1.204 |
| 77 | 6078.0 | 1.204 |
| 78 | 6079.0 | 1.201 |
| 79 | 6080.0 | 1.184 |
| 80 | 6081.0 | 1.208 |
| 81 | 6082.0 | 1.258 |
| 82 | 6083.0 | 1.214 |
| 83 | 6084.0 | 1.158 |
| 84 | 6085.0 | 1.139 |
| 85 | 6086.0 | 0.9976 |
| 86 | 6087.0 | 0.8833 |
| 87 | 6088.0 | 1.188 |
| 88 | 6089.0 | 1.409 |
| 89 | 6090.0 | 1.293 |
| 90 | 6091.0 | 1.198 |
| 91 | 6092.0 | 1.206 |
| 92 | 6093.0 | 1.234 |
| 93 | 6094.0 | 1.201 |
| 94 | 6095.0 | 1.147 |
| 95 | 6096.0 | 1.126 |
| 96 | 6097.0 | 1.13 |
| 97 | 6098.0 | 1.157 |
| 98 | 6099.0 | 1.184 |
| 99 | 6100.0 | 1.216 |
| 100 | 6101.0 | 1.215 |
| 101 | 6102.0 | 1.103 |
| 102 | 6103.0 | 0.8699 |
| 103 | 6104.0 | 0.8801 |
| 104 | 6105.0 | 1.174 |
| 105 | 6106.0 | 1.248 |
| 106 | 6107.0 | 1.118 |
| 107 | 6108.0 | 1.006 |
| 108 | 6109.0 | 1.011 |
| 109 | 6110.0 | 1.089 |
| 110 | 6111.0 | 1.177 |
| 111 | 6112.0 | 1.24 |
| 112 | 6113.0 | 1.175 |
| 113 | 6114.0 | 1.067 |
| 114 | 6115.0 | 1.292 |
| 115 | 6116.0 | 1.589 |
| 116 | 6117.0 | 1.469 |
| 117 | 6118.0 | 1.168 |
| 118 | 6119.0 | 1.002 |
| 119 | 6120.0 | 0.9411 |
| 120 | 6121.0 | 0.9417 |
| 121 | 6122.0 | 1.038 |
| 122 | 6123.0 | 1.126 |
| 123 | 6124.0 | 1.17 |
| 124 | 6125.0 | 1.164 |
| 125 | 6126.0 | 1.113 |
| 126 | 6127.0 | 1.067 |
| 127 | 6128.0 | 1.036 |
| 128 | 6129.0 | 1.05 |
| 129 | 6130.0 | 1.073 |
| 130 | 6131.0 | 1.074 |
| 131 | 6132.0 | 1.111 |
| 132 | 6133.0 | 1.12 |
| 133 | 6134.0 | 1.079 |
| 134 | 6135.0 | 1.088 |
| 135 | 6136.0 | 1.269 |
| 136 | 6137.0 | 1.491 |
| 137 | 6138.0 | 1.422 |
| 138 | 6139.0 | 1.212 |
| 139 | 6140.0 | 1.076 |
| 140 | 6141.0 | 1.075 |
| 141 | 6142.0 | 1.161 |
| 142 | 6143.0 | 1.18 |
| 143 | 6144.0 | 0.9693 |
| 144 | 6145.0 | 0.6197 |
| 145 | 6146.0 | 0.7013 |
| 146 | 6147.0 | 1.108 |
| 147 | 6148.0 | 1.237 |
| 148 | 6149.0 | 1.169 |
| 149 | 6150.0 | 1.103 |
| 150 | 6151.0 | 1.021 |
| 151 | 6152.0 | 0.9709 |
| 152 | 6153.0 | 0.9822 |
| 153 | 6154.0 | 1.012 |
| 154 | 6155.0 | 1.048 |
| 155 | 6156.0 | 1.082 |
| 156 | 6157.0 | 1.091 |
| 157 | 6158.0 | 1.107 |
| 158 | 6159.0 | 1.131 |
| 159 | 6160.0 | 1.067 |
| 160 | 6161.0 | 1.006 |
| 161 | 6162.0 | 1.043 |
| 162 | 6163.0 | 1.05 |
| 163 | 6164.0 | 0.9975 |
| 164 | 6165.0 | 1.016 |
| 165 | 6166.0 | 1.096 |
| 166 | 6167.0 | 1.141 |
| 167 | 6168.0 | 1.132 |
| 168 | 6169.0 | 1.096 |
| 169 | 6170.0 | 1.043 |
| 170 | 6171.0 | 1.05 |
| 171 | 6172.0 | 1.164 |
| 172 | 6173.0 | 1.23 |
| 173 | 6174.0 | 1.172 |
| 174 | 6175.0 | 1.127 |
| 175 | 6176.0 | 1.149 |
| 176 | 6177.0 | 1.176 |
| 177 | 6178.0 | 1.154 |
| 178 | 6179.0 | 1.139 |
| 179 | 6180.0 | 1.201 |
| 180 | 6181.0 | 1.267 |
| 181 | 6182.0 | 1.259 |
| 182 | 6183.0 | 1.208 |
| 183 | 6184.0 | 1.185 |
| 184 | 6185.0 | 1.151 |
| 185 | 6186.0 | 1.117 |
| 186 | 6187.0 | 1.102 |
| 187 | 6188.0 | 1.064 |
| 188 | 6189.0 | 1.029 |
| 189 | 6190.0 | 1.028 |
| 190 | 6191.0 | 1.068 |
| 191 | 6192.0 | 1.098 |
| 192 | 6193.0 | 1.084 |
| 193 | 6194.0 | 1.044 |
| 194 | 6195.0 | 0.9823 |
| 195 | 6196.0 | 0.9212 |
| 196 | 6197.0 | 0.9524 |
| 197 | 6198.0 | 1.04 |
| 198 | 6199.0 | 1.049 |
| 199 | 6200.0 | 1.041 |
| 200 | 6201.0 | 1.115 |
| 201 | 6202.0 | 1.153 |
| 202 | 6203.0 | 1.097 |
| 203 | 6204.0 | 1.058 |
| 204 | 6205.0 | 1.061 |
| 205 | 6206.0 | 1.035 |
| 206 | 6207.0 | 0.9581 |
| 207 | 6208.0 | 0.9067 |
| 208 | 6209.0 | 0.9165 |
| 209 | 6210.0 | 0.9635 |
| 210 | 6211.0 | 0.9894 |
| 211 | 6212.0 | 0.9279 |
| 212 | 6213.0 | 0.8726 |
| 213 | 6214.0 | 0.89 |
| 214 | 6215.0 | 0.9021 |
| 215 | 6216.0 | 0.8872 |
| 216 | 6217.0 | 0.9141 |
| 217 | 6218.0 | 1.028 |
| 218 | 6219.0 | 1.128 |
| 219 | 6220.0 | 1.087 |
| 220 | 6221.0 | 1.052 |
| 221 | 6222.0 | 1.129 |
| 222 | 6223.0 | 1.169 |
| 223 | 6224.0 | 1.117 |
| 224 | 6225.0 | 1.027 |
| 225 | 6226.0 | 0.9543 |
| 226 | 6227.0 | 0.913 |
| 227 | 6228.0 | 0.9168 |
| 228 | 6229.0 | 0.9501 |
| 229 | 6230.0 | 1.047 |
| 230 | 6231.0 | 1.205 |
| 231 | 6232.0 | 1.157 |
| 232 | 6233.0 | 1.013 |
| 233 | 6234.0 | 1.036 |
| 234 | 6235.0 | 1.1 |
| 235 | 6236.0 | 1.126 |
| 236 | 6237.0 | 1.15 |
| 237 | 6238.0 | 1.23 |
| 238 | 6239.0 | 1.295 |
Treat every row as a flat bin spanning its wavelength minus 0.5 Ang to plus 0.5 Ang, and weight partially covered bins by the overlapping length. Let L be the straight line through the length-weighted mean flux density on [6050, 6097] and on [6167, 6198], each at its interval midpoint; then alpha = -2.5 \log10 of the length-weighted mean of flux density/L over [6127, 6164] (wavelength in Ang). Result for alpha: 0.05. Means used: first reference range 1.18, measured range 1.08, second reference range 1.11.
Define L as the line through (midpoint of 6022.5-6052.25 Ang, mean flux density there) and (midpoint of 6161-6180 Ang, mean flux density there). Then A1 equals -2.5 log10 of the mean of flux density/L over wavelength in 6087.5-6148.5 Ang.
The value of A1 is 0.01 mag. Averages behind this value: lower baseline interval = 1.19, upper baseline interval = 1.11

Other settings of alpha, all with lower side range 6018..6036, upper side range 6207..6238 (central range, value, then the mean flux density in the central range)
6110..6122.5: -0.08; 1.17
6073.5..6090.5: -0.06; 1.17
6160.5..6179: -0.05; 1.1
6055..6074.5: -0.06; 1.18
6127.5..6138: -0.08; 1.15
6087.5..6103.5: -0.08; 1.18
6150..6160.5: 0.01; 1.05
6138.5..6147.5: 0.06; 1.01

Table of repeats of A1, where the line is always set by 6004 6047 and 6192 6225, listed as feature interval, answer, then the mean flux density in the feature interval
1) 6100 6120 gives -0.05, 1.15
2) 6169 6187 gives -0.12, 1.16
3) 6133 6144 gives -0.11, 1.19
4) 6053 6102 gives -0.05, 1.18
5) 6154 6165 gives 0.00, 1.06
